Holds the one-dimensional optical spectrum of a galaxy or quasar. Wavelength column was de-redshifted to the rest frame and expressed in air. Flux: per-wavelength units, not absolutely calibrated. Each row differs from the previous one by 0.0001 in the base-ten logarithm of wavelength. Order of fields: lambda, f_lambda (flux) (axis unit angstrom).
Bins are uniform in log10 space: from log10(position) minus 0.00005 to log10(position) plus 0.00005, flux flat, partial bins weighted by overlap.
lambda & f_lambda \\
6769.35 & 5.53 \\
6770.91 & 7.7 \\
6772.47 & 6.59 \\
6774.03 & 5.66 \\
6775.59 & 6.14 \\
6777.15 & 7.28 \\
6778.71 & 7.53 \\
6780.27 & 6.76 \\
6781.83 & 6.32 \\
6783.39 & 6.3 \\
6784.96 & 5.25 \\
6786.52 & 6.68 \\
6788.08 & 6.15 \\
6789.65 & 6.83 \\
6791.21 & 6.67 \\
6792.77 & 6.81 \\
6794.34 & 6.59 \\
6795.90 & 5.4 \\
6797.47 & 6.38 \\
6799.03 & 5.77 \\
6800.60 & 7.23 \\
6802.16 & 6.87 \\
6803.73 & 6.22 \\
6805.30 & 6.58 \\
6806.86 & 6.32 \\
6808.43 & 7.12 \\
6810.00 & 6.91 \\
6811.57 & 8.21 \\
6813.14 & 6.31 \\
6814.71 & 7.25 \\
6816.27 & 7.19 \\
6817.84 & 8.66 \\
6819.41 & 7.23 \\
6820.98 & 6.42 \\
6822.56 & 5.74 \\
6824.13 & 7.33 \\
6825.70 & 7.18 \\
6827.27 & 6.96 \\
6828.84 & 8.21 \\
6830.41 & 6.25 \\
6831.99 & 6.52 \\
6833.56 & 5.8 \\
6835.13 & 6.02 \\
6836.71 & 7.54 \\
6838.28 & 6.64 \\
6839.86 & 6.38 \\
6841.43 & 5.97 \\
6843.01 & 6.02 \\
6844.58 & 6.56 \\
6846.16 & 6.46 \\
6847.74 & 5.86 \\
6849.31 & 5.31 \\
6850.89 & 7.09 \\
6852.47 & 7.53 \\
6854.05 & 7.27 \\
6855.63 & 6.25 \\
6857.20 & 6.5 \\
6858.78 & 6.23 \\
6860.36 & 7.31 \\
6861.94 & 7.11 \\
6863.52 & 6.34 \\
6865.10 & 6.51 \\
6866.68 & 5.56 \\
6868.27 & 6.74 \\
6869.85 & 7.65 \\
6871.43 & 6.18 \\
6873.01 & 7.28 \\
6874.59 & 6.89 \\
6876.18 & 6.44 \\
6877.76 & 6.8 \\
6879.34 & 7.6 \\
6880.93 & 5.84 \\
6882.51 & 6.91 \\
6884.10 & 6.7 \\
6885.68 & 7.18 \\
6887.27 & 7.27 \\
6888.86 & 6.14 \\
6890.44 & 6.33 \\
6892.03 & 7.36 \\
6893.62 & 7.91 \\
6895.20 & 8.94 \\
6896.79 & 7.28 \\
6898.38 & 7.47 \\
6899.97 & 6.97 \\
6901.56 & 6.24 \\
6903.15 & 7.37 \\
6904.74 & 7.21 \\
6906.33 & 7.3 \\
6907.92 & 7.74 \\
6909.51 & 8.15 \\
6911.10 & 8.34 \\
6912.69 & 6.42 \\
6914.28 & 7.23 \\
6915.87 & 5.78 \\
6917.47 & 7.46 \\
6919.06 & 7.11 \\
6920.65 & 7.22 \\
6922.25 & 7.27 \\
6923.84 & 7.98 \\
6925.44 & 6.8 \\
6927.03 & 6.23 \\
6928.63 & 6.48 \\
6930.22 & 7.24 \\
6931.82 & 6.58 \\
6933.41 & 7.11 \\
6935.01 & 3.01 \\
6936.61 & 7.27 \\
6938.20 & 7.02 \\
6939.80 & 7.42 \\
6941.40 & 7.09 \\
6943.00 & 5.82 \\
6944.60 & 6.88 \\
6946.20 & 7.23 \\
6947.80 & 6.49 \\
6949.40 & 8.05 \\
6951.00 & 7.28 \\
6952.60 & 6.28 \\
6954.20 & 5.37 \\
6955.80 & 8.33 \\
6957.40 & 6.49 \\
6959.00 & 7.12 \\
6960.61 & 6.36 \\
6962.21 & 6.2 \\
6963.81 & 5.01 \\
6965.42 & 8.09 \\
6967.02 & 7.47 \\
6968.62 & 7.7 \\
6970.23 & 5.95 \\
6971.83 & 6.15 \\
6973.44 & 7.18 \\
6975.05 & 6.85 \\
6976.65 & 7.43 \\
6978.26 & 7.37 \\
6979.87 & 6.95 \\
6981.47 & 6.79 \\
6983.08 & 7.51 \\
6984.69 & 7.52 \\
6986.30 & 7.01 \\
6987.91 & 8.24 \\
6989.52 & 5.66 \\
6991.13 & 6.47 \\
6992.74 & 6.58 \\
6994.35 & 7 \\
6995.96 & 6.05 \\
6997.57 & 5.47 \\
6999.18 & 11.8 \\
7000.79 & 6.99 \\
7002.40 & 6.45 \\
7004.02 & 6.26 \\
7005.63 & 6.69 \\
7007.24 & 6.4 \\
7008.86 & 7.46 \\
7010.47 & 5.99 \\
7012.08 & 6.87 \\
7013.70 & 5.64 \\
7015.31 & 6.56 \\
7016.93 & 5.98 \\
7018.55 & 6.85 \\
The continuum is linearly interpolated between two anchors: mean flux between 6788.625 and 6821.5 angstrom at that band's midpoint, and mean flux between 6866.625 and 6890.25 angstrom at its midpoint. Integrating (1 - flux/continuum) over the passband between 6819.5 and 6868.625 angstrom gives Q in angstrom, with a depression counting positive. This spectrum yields 1.54 angstrom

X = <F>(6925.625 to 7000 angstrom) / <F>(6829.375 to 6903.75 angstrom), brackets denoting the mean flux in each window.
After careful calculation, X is 1.02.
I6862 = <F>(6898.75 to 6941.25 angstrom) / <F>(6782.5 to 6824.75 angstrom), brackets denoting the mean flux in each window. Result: 1.04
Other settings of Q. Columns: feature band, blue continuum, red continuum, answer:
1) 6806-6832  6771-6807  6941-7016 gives -2.1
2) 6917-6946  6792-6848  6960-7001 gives 0.5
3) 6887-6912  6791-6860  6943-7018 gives -2.3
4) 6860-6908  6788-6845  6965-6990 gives -0.6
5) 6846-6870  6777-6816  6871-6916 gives 1.2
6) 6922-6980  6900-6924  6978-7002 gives 3.2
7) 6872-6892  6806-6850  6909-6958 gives 0.0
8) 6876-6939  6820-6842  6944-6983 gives -2.0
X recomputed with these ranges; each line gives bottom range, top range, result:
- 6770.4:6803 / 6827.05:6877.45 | 1.01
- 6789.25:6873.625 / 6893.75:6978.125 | 1.04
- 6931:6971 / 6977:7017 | 1.03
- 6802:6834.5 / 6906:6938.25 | 1.00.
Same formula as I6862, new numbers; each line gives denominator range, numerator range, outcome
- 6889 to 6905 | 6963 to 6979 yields 0.95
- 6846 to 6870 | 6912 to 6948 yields 1.03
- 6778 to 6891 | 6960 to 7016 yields 1.03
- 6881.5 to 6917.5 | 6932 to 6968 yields 0.93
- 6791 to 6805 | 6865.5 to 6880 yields 1.05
